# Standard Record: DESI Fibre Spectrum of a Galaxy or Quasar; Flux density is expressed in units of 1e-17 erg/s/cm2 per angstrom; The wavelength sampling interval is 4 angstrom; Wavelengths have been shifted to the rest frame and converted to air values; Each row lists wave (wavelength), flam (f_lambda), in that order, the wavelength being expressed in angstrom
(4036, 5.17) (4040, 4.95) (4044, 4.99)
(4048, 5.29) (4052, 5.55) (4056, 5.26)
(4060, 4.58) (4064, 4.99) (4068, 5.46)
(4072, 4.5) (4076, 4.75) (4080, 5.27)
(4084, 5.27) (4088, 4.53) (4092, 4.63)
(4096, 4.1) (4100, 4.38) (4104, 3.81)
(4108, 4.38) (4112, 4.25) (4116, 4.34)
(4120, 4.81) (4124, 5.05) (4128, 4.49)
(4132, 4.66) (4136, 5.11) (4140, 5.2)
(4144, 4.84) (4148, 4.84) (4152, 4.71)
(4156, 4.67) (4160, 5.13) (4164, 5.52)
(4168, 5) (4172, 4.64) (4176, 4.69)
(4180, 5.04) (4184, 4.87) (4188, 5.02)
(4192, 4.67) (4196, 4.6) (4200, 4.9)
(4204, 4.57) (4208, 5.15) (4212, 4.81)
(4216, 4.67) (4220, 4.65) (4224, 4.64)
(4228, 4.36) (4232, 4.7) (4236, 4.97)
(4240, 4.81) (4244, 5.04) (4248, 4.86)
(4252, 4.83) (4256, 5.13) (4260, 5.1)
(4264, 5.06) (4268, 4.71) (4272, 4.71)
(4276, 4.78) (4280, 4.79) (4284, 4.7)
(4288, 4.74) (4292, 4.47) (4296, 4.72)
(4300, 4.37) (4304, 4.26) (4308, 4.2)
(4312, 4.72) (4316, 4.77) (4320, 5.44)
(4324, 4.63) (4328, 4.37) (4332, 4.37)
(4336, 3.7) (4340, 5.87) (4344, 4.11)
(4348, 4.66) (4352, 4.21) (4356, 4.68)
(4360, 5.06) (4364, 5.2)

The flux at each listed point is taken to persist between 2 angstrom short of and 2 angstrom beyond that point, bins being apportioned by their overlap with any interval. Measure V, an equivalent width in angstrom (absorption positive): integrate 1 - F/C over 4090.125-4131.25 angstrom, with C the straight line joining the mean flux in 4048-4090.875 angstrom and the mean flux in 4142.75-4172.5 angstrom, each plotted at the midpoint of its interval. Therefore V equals 4.54 angstrom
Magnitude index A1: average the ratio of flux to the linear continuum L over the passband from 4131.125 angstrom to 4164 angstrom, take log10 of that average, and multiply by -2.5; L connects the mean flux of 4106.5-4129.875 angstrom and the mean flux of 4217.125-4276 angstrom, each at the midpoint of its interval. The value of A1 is -0.07 mag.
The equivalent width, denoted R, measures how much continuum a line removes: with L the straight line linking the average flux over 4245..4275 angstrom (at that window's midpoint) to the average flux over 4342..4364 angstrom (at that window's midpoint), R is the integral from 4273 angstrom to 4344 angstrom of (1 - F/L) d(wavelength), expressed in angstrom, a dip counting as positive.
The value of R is 1.9 angstrom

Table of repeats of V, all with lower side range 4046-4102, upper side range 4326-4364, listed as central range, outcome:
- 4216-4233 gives 0.5 angstrom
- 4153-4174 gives -0.8 angstrom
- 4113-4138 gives 0.6 angstrom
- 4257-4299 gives -1.0 angstrom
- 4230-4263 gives -1.6 angstrom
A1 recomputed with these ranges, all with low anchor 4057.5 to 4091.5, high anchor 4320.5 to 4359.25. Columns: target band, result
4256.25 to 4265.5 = -0.09 mag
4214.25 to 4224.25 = 0.02 mag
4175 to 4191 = -0.03 mag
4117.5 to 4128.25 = 0.01 mag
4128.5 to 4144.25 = -0.02 mag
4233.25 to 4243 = -0.04 mag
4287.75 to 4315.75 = 0.03 mag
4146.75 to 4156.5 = 0.02 mag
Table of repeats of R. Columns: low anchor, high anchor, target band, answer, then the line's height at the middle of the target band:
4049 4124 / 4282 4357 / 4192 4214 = -0.7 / 4.65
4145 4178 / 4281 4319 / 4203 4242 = 0.2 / 4.76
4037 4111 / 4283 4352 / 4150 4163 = -0.4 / 4.73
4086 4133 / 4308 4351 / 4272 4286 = -0.5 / 4.59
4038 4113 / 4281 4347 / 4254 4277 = -1.4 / 4.63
